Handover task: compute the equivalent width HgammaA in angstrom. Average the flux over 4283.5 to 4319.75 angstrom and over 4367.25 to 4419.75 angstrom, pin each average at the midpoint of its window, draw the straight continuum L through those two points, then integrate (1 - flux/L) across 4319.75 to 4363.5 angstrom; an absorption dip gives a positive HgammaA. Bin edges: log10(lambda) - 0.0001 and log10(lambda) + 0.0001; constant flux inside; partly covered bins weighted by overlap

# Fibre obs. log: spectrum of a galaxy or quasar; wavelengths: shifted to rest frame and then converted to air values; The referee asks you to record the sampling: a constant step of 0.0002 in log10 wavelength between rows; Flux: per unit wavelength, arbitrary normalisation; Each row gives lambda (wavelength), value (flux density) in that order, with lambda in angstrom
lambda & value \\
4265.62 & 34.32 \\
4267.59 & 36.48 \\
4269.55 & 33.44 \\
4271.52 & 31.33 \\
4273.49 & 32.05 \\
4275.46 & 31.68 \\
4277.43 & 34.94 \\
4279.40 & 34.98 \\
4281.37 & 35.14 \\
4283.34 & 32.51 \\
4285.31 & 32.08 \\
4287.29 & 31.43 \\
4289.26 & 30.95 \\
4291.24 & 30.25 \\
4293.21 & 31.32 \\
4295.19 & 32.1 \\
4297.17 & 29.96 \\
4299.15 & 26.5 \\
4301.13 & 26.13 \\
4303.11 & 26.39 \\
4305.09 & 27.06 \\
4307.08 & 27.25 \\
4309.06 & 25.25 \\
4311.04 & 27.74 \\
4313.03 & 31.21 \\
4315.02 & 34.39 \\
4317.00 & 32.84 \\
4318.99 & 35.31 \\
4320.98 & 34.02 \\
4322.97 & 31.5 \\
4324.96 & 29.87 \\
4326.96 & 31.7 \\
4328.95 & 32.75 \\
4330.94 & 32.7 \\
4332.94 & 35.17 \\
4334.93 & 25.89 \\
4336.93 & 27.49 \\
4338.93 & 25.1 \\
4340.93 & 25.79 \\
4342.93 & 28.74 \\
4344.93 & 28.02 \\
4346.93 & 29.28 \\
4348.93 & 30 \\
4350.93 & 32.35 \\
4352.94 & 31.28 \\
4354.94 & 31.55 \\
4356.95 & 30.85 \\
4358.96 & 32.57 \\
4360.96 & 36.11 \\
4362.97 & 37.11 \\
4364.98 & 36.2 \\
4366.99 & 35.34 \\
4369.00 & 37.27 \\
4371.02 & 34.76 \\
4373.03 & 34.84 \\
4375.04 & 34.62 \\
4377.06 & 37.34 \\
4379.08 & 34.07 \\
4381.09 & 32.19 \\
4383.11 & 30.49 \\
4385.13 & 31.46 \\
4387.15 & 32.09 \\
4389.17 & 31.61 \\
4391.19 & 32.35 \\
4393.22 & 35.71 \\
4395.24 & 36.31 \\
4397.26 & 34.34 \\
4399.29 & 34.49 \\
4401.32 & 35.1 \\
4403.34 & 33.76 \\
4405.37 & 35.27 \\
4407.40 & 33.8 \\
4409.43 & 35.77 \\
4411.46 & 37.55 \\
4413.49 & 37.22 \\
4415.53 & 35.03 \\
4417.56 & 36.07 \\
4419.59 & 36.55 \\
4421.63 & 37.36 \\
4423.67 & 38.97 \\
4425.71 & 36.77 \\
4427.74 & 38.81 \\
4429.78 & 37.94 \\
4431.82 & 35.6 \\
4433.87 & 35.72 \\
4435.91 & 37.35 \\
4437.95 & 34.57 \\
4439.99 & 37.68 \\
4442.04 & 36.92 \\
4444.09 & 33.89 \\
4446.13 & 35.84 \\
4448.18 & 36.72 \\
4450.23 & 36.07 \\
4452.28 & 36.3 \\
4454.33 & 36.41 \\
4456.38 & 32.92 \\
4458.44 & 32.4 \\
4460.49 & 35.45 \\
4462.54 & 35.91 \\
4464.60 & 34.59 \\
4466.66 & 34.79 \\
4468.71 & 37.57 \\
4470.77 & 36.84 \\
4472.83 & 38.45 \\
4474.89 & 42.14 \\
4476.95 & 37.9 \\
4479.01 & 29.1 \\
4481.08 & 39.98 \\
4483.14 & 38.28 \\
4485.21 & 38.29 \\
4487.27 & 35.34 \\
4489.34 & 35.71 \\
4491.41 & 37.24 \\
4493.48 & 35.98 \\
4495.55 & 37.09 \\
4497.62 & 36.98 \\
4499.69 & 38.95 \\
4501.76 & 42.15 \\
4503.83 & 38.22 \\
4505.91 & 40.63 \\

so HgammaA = 1.5 angstrom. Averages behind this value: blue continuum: 29.9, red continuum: 34.6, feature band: 30.9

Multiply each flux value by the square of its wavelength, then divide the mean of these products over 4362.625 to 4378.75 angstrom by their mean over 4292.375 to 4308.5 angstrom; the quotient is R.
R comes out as 1.31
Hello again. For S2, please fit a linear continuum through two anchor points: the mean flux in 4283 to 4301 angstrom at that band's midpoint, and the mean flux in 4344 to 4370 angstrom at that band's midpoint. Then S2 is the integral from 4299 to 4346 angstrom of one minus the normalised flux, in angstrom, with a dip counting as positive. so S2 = 3.1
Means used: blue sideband 30.5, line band 29.6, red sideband 32.9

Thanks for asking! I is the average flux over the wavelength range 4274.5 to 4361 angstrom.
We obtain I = 30.6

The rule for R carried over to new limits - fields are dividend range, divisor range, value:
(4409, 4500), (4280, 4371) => 1.25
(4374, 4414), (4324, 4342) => 1.19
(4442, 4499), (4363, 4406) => 1.10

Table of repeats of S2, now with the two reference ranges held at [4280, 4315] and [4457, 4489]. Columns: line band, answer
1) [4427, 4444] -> -0.8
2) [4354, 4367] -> -0.8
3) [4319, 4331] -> -0.6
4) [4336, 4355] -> 1.7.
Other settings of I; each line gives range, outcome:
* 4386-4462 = 35.6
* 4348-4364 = 32.8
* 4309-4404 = 32.4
